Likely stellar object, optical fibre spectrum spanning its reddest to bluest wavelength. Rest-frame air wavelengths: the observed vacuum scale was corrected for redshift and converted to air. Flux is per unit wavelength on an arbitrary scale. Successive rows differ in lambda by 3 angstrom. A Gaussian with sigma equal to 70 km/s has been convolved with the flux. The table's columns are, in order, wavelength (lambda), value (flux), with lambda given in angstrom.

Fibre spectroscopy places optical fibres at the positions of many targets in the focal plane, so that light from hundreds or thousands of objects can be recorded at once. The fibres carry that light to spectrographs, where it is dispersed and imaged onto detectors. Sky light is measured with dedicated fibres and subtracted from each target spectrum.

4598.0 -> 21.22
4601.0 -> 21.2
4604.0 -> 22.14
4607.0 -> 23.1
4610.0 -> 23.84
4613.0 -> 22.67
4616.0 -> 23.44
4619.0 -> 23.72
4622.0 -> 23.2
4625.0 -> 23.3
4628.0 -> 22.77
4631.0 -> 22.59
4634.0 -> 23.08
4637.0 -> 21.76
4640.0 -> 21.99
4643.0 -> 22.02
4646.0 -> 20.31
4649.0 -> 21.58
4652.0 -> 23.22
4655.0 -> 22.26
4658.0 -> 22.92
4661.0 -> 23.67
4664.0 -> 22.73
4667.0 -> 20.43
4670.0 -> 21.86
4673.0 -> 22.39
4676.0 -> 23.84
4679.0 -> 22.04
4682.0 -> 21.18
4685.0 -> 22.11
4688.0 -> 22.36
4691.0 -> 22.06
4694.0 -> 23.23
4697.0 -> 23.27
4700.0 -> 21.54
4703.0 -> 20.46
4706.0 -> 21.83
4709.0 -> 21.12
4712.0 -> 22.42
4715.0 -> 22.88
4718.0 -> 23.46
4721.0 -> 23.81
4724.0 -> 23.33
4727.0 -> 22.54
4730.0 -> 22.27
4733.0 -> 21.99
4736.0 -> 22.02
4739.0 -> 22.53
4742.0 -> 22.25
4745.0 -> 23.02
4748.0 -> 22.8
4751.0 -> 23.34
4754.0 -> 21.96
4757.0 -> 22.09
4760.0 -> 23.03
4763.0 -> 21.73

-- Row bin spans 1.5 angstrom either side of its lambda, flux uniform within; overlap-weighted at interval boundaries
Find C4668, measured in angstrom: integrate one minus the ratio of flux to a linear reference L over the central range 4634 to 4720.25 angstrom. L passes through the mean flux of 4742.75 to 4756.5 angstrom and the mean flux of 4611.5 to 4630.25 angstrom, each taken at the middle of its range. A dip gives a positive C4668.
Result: 2.8 angstrom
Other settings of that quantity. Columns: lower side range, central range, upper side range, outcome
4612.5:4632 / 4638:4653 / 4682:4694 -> 0.7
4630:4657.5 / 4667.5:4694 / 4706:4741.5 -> 0.1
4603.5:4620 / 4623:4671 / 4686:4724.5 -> 1.3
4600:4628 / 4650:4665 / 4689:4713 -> -0.3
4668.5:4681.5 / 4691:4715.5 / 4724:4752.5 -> 0.5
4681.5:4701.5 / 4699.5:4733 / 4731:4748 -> 0.0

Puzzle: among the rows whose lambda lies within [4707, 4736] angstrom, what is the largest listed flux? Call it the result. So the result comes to 23.81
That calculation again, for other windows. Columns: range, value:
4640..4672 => 23.67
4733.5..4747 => 23.02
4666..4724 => 23.84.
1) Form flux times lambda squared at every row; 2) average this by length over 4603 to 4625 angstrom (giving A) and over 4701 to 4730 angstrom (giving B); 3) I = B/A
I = 1.01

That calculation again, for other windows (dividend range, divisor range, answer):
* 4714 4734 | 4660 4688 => 1.05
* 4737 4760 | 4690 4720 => 1.03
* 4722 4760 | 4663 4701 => 1.04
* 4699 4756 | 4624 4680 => 1.04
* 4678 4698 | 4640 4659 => 1.03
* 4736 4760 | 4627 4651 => 1.07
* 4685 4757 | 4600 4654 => 1.04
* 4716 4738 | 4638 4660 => 1.07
